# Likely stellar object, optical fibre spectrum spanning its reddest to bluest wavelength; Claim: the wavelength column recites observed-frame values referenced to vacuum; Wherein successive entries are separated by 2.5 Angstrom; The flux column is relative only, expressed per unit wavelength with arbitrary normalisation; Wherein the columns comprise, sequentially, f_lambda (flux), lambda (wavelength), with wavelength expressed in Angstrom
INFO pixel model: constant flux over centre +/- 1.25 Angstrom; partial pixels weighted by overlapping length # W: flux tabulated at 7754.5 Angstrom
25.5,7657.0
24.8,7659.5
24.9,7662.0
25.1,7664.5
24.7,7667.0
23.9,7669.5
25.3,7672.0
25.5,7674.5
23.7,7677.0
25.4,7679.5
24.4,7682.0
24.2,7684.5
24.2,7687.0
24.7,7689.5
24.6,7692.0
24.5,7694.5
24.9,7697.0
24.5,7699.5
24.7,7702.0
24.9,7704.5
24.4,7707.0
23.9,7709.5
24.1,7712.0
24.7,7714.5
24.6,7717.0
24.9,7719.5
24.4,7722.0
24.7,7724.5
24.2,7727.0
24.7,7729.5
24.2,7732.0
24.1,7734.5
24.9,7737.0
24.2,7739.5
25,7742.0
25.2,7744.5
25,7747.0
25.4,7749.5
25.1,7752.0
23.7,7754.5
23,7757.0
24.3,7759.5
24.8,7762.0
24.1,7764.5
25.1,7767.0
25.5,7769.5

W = 23.7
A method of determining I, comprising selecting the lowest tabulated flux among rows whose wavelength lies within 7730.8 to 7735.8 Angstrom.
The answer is 24.1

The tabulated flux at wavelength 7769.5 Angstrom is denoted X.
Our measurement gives 25.5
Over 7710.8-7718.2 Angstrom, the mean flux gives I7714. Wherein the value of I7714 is 24.5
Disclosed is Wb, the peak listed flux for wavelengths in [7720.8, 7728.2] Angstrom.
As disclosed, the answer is 24.7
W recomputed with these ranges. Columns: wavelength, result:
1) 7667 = 24.7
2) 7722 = 24.4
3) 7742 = 25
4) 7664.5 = 25.1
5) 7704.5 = 24.9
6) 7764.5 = 24.1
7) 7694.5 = 24.5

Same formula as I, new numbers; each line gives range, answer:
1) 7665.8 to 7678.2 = 23.7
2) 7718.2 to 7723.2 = 24.4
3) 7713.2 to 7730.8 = 24.2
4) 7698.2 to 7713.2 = 23.9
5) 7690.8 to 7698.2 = 24.5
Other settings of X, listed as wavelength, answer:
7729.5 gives 24.7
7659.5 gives 24.8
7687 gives 24.2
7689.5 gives 24.7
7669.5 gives 23.9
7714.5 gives 24.7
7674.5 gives 25.5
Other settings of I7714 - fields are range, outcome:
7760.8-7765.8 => 24.5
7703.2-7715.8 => 24.4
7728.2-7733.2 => 24.4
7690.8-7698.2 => 24.7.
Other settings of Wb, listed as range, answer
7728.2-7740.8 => 24.9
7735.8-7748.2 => 25.2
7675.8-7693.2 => 25.4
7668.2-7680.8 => 25.5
